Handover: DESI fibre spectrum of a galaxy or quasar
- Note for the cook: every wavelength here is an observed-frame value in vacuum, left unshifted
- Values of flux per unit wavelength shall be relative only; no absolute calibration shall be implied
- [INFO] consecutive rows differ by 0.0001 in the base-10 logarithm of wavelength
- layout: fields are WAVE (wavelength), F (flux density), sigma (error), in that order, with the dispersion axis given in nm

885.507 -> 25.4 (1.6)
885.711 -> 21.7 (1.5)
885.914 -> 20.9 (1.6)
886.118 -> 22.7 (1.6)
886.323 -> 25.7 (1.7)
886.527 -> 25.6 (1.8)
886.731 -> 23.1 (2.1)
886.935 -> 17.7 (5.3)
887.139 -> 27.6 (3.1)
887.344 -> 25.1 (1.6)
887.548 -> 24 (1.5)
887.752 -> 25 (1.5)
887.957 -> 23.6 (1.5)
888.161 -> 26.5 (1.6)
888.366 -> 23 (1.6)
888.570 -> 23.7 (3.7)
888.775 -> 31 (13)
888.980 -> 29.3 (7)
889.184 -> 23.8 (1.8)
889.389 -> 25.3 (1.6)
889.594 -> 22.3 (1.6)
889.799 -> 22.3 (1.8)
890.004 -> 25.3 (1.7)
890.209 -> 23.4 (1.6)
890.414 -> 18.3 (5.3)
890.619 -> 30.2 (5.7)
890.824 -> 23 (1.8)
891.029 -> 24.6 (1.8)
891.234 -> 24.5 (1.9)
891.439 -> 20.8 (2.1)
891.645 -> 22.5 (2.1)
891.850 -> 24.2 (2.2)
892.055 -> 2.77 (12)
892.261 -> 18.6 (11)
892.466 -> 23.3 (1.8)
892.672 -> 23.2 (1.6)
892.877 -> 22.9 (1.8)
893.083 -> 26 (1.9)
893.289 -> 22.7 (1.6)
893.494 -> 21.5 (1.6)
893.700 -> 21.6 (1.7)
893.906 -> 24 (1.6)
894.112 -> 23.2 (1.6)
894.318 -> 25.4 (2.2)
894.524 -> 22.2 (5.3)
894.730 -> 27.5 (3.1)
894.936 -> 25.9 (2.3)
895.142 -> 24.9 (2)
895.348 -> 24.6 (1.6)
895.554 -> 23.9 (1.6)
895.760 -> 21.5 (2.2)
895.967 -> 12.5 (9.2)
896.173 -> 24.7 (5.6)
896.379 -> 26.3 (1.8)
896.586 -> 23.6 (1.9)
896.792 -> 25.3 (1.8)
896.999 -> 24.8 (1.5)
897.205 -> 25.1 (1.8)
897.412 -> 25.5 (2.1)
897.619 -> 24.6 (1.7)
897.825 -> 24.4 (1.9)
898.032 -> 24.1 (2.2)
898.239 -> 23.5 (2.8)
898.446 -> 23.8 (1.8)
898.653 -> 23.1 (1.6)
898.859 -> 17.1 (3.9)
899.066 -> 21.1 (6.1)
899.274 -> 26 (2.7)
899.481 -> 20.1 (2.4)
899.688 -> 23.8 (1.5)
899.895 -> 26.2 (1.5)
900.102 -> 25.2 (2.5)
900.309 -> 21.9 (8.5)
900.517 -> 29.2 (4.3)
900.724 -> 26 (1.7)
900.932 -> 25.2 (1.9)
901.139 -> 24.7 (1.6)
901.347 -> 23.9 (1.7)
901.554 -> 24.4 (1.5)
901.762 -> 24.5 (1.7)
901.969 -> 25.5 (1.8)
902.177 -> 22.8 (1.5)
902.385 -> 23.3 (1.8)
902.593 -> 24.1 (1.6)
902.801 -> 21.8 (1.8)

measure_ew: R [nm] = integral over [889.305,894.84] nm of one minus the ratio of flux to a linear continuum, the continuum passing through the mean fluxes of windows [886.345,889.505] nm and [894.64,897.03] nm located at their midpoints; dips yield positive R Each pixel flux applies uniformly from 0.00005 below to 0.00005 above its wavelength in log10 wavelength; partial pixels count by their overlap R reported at 0.38 nm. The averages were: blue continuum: 25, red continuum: 23.7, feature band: 22.6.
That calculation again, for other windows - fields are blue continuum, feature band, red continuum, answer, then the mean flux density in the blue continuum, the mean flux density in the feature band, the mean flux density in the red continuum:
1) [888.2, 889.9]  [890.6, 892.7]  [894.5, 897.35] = 0.29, 25.1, 21.2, 23.8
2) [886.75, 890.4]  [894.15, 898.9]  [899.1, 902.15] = 0.16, 24.5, 23.7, 24.6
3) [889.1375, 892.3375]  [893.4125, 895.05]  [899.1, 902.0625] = -0.07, 22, 23.9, 24.7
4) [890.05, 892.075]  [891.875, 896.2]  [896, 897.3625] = 0.25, 22.3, 22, 24.4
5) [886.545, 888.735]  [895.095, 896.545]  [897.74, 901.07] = 0.08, 24.2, 22.6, 23.8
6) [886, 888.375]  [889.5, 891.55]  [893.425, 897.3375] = 0.04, 24.1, 23.5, 23.6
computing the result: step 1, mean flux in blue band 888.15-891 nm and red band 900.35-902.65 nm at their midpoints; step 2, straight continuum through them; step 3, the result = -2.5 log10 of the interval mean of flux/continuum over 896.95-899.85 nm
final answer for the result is 0.06 mag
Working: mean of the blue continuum 24.8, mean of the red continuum 24.8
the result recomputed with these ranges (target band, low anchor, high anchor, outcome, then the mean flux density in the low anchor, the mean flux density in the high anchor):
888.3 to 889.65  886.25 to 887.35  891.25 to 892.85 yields -0.15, 24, 19.8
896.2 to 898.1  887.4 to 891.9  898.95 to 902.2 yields -0.02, 24.4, 24.4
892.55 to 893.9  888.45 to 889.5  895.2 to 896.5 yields 0.04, 26.5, 22.4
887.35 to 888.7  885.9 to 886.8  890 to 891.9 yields -0.03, 23.9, 23.6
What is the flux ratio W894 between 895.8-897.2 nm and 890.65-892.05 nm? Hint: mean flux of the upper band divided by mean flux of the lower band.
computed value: 1.03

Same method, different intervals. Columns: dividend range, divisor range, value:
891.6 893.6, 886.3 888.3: 0.85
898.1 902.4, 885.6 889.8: 0.98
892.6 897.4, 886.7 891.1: 0.97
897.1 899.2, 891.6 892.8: 1.22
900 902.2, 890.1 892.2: 1.17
